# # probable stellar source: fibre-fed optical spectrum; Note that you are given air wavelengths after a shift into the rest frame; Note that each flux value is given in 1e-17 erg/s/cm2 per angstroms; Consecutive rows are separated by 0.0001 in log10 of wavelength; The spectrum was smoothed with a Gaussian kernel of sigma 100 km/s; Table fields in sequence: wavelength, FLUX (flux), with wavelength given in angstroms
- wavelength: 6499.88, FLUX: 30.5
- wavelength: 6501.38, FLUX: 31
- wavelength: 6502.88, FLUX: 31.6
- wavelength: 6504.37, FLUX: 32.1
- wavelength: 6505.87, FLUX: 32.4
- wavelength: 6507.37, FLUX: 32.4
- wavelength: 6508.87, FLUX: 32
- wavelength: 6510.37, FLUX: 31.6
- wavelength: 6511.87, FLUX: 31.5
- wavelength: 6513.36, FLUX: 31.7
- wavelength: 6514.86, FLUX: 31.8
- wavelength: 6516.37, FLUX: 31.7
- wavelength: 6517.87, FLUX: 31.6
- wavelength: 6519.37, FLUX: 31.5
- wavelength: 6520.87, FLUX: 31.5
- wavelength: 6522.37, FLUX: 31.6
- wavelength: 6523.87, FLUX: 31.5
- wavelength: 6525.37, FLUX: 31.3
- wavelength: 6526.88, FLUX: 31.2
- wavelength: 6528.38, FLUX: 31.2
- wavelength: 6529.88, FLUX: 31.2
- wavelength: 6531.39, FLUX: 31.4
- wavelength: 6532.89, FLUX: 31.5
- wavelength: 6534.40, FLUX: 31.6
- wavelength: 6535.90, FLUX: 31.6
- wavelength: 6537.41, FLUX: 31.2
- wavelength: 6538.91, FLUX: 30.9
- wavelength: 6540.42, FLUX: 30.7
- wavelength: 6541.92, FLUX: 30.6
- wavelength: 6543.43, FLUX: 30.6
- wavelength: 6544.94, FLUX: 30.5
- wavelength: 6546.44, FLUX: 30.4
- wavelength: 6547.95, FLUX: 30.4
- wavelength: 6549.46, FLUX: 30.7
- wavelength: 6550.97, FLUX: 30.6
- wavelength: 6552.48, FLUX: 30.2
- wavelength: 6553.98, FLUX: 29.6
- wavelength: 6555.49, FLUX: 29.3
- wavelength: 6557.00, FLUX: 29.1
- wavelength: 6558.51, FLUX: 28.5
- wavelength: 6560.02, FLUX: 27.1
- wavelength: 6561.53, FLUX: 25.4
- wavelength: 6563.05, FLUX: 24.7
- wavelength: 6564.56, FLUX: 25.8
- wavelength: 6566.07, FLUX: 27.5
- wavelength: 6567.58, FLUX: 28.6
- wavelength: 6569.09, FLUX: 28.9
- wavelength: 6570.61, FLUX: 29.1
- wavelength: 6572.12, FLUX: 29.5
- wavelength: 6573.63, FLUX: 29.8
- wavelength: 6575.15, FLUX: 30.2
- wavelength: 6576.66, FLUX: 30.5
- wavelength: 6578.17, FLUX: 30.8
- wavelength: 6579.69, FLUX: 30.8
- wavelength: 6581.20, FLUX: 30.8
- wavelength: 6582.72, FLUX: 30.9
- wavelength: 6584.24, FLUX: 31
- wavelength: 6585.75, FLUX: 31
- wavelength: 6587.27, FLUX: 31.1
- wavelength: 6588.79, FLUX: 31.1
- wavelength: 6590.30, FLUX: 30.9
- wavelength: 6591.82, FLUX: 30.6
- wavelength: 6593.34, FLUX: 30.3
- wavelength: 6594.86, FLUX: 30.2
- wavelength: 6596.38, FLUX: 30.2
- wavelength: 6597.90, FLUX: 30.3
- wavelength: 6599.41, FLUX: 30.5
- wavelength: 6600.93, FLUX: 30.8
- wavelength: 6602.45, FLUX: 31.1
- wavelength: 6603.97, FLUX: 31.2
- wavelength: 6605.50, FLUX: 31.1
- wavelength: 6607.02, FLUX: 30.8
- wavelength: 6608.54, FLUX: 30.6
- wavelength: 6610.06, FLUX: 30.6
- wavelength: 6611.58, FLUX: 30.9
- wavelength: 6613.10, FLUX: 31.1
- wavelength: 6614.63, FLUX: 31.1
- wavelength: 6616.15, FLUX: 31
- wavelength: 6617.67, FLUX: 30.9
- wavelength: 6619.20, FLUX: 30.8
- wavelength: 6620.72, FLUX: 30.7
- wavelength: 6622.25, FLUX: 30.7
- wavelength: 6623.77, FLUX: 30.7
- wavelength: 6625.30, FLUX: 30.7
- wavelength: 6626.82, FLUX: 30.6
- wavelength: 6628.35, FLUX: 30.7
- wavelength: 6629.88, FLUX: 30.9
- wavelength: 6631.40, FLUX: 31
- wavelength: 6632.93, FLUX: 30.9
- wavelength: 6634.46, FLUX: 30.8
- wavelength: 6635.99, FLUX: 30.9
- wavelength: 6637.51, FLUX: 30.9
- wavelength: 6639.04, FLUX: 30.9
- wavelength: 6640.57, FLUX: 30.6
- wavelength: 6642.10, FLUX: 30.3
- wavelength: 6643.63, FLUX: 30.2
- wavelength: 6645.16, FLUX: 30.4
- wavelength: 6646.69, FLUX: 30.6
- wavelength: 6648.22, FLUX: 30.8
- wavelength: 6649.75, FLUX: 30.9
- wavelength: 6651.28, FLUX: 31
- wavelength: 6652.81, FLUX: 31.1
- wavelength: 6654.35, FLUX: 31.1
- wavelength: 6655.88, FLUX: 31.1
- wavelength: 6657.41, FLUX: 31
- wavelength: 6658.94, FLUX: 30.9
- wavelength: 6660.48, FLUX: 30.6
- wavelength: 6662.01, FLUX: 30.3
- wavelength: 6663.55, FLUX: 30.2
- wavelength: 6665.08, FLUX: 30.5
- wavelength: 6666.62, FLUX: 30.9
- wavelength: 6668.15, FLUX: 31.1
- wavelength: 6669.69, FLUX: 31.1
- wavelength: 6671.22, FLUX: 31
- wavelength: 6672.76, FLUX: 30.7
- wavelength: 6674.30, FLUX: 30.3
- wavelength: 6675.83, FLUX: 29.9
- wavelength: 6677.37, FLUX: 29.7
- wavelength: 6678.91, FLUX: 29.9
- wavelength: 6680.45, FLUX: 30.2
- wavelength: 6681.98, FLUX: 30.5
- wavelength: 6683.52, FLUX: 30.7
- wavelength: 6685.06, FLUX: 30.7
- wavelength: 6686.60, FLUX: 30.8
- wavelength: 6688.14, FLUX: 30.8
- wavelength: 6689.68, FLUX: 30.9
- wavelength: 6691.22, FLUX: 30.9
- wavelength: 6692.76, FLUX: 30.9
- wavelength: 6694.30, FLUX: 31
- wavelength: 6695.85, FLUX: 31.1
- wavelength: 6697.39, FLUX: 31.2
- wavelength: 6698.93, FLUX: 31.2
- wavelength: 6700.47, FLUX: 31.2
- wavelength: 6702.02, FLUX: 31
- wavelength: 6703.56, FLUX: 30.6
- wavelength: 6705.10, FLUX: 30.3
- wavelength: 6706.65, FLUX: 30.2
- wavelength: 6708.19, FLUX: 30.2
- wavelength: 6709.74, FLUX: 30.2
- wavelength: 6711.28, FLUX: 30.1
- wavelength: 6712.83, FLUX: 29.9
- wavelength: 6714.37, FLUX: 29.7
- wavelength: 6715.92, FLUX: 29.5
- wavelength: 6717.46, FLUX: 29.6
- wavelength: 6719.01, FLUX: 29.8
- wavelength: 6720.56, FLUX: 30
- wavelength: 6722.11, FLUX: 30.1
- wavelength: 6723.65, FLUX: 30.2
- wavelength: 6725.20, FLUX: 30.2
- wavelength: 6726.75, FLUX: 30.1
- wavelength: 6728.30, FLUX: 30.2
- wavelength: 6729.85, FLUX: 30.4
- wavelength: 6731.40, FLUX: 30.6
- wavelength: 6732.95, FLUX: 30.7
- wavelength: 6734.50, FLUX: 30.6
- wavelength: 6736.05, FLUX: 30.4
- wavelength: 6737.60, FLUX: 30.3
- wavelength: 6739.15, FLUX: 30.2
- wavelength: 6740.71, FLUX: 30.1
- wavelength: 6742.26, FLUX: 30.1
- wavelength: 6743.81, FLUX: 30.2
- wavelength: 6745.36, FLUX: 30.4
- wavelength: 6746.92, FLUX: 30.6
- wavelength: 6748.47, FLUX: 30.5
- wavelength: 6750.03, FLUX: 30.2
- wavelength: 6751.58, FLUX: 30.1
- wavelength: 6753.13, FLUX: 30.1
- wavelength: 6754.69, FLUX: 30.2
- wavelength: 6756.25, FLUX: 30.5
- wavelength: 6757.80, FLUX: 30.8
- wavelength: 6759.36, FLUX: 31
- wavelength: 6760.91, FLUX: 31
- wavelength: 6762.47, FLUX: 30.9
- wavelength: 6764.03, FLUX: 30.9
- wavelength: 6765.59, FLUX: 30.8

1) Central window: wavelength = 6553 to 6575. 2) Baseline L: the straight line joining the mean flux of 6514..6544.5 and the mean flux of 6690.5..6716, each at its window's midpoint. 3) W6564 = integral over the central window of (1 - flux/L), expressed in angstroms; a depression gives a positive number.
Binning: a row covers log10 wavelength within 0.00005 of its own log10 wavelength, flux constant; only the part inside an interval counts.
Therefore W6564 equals 2.1 angstroms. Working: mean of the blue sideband 31.3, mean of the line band 28.1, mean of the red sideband 30.6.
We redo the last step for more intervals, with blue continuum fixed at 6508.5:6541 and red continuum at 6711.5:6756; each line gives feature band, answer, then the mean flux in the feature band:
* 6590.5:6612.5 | 0.2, 30.7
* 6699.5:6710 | -0.1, 30.5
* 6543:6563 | 1.3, 29.2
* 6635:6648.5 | 0.1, 30.6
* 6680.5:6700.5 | -0.3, 30.9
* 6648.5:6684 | -0.1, 30.6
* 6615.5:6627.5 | 0.0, 30.8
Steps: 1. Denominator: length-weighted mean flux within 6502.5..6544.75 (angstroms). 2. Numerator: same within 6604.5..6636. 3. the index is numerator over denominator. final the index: 1.0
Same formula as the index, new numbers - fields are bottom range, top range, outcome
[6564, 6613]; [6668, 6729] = 1.01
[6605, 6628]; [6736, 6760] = 0.98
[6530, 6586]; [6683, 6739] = 1.02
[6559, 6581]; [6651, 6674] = 1.08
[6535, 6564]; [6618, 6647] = 1.04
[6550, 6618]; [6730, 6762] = 1.02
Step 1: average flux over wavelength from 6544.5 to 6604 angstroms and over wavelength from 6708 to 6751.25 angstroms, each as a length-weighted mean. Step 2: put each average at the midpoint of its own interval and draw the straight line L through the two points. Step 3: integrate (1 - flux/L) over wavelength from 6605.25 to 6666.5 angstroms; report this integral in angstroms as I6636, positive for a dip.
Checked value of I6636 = -1.8 angstroms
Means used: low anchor 29.7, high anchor 30.2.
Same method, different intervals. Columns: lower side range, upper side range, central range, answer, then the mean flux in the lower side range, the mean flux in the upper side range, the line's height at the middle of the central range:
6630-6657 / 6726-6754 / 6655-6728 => 0.2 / 30.8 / 30.3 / 30.6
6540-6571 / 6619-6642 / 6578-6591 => -0.6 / 28.9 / 30.8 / 29.7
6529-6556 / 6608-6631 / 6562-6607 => 1.2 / 30.7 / 30.8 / 30.8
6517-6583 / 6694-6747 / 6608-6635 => -0.6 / 30.1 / 30.3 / 30.2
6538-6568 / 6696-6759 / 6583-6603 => -0.9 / 29.1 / 30.3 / 29.4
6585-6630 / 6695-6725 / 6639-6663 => -0.1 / 30.8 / 30.3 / 30.6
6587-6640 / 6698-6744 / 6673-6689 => 0.1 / 30.8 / 30.3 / 30.5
